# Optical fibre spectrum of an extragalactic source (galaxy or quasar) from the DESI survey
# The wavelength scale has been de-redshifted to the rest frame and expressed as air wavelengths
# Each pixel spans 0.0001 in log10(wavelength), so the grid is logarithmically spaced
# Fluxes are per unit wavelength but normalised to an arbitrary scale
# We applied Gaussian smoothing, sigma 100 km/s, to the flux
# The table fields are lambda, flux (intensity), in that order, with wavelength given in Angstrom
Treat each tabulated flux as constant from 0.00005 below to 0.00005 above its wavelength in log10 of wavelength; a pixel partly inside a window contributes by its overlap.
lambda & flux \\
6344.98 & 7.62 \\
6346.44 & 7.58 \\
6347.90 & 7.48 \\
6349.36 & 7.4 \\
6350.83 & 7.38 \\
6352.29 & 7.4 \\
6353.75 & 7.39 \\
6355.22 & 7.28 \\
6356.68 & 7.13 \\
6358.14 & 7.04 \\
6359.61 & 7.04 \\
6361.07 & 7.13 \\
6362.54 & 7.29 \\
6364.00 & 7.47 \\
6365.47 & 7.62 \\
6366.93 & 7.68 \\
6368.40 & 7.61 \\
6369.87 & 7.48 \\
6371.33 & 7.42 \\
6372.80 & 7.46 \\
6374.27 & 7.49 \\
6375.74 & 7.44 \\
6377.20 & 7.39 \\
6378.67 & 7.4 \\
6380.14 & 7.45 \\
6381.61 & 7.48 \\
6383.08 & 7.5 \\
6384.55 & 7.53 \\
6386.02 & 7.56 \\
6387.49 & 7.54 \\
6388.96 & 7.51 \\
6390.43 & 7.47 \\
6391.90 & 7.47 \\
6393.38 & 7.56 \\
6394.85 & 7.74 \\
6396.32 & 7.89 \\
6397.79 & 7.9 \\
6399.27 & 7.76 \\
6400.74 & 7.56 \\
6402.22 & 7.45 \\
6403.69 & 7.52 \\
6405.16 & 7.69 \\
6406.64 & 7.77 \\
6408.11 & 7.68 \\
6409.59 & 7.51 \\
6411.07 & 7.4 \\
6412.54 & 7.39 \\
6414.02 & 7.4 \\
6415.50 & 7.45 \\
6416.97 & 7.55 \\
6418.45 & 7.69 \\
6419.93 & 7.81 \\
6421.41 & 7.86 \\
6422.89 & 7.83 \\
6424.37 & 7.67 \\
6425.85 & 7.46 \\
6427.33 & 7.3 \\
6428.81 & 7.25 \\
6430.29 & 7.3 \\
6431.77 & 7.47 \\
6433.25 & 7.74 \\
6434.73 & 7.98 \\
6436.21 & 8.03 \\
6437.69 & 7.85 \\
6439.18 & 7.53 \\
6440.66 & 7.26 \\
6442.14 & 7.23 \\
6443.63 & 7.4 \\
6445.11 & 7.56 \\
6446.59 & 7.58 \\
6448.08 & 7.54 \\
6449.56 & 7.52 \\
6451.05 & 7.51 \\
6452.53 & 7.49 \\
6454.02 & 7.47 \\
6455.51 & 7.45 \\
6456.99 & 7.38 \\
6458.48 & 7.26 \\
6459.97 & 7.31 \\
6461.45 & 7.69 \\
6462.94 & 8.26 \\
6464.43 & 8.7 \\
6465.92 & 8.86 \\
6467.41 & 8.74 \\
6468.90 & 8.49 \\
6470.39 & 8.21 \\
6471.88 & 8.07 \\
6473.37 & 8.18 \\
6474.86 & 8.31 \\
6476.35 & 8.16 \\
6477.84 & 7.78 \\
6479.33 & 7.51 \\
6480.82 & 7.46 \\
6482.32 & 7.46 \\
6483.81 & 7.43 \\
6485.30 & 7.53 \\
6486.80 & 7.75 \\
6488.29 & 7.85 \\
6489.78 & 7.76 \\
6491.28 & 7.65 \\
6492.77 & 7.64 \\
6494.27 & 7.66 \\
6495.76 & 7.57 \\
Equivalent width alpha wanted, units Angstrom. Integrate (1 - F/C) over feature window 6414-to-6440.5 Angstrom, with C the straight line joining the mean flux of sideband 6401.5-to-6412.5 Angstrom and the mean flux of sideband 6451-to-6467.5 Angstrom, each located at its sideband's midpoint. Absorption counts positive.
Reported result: 0.2 Angstrom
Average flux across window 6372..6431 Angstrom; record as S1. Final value 7.55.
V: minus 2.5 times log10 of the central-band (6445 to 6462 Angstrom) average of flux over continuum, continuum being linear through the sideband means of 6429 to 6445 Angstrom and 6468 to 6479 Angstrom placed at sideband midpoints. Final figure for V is 0.05 mag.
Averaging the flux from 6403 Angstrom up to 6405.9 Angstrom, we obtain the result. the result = 7.61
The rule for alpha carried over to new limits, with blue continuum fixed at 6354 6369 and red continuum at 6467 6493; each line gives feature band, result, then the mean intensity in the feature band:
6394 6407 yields -0.3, 7.7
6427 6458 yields 0.8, 7.52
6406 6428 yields 0.0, 7.58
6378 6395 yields -0.2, 7.51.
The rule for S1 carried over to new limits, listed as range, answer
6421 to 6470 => 7.7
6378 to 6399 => 7.57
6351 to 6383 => 7.39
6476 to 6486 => 7.6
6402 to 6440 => 7.6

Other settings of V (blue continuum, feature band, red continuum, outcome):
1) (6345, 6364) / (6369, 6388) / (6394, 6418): -0.003 mag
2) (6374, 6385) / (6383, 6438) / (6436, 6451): -0.016 mag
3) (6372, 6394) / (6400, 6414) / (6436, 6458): -0.008 mag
